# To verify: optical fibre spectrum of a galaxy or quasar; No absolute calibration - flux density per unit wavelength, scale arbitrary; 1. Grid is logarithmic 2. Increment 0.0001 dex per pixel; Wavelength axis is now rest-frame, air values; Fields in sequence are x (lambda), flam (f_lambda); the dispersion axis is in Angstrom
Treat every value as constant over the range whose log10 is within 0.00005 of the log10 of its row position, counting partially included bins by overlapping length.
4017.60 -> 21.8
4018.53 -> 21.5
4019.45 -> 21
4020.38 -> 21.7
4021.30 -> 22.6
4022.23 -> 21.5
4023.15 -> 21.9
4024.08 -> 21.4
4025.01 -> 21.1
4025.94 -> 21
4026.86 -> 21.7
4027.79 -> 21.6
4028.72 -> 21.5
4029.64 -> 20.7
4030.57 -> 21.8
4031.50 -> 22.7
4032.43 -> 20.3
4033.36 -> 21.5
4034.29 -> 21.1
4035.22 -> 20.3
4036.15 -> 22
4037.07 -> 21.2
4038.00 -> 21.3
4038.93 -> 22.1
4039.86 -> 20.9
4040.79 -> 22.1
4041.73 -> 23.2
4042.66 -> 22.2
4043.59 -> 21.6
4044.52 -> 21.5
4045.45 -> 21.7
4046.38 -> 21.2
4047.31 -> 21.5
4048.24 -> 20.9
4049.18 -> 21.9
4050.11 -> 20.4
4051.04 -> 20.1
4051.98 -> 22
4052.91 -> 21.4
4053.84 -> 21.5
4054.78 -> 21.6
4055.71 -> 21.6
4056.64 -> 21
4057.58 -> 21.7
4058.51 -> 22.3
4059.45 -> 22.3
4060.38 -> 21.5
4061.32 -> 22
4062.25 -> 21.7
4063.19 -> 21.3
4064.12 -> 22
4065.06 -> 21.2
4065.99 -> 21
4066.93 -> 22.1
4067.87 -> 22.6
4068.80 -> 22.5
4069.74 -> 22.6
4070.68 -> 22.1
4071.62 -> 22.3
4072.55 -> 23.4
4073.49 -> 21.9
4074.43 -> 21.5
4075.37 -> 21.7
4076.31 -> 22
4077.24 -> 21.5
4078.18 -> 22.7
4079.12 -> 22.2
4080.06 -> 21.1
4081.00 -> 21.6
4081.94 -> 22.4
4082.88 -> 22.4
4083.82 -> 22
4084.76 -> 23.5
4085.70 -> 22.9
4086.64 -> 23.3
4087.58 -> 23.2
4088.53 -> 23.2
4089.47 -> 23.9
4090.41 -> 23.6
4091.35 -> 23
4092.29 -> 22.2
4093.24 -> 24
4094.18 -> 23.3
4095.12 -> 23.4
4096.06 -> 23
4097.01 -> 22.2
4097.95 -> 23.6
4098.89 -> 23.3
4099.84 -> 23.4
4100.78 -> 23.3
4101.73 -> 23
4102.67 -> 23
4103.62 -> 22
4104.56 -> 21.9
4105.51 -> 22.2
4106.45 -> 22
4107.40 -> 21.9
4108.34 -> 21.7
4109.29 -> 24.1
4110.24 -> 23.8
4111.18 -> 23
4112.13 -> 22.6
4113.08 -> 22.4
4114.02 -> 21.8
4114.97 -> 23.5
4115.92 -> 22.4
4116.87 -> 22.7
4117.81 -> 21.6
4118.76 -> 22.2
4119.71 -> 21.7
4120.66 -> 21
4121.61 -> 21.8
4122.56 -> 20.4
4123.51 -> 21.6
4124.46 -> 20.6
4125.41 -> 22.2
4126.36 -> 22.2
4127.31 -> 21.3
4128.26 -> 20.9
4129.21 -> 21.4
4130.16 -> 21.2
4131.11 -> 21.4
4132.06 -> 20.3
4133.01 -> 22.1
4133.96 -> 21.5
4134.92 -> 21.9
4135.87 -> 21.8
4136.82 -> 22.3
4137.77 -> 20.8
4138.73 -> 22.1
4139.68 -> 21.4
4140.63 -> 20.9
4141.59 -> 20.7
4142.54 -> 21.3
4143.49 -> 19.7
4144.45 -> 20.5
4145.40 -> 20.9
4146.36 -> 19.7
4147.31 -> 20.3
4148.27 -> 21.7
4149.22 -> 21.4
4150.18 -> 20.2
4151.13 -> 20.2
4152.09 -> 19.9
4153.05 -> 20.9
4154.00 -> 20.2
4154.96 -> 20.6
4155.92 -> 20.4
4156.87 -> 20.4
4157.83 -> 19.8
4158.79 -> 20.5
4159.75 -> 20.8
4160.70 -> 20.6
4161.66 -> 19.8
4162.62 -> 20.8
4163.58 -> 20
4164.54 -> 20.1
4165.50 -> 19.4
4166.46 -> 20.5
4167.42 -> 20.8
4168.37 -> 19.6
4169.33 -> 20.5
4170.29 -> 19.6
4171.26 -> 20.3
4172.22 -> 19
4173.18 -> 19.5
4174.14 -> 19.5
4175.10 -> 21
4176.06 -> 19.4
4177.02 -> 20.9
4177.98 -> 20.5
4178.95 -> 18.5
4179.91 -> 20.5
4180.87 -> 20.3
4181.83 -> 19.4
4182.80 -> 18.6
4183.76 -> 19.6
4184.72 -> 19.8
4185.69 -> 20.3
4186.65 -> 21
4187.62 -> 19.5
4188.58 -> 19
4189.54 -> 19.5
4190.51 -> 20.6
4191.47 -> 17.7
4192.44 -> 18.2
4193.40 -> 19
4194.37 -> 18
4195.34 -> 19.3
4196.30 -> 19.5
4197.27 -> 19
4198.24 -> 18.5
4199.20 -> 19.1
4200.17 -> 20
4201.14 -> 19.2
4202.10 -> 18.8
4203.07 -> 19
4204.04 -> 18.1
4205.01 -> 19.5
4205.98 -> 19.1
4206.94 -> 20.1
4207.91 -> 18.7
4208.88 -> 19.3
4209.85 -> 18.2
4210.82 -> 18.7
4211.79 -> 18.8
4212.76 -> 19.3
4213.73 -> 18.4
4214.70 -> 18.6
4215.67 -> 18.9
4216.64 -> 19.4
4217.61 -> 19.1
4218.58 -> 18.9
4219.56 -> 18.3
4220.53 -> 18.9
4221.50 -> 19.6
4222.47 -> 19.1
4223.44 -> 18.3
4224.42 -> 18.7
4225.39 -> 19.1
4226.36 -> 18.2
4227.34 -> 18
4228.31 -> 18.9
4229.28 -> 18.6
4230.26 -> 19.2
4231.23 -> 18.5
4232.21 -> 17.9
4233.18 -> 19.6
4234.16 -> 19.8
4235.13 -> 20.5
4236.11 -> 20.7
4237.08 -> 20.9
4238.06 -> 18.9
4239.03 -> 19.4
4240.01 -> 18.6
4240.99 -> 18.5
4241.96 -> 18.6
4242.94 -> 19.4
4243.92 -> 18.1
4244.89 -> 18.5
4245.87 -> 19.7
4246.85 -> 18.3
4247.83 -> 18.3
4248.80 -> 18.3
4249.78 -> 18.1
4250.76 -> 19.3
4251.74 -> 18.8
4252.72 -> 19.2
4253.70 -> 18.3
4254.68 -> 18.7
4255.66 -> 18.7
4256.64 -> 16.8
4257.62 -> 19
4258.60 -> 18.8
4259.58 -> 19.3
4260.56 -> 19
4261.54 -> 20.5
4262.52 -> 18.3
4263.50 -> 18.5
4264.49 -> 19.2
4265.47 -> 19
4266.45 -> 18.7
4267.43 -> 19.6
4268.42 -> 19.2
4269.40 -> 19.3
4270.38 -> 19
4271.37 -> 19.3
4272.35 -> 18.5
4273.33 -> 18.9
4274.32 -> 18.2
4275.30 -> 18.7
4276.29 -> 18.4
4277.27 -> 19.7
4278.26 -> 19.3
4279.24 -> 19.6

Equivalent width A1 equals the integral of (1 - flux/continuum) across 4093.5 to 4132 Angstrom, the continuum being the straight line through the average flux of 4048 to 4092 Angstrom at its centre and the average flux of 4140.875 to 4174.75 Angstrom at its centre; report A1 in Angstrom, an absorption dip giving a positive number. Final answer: -1.9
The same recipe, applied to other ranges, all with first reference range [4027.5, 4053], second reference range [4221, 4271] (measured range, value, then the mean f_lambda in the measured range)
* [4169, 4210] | 0.4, 19.4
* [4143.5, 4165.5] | -0.4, 20.4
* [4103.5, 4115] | -1.1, 22.5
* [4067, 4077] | -0.6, 22.2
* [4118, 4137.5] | -1.1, 21.5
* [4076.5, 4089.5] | -1.0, 22.5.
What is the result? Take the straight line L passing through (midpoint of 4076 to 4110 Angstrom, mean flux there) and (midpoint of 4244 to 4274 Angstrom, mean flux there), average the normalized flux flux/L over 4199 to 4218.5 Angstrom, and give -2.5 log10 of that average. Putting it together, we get 0.06 mag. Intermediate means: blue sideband 22.7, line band 19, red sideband 18.8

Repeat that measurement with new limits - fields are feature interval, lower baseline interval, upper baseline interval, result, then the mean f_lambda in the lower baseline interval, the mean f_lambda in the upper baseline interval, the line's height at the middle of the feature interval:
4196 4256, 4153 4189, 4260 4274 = 0.03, 20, 19.1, 19.5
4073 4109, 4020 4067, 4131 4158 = -0.07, 21.5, 20.9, 21.2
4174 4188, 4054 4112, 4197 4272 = 0.01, 22.4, 18.9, 20.2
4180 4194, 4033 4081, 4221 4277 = 0.02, 21.7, 18.9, 19.8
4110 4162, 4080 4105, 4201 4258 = 0.02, 22.9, 18.9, 21.6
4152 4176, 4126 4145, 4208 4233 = 0.01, 21.3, 18.8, 20.4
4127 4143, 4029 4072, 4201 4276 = -0.05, 21.6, 18.9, 20.4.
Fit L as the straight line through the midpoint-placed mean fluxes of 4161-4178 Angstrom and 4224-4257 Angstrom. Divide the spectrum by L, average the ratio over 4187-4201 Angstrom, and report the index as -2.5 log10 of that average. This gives 0.03 mag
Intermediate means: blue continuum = 20.1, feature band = 19.1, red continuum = 18.9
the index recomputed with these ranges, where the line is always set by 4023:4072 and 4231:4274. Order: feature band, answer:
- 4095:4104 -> -0.103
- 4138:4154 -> -0.021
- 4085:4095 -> -0.109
